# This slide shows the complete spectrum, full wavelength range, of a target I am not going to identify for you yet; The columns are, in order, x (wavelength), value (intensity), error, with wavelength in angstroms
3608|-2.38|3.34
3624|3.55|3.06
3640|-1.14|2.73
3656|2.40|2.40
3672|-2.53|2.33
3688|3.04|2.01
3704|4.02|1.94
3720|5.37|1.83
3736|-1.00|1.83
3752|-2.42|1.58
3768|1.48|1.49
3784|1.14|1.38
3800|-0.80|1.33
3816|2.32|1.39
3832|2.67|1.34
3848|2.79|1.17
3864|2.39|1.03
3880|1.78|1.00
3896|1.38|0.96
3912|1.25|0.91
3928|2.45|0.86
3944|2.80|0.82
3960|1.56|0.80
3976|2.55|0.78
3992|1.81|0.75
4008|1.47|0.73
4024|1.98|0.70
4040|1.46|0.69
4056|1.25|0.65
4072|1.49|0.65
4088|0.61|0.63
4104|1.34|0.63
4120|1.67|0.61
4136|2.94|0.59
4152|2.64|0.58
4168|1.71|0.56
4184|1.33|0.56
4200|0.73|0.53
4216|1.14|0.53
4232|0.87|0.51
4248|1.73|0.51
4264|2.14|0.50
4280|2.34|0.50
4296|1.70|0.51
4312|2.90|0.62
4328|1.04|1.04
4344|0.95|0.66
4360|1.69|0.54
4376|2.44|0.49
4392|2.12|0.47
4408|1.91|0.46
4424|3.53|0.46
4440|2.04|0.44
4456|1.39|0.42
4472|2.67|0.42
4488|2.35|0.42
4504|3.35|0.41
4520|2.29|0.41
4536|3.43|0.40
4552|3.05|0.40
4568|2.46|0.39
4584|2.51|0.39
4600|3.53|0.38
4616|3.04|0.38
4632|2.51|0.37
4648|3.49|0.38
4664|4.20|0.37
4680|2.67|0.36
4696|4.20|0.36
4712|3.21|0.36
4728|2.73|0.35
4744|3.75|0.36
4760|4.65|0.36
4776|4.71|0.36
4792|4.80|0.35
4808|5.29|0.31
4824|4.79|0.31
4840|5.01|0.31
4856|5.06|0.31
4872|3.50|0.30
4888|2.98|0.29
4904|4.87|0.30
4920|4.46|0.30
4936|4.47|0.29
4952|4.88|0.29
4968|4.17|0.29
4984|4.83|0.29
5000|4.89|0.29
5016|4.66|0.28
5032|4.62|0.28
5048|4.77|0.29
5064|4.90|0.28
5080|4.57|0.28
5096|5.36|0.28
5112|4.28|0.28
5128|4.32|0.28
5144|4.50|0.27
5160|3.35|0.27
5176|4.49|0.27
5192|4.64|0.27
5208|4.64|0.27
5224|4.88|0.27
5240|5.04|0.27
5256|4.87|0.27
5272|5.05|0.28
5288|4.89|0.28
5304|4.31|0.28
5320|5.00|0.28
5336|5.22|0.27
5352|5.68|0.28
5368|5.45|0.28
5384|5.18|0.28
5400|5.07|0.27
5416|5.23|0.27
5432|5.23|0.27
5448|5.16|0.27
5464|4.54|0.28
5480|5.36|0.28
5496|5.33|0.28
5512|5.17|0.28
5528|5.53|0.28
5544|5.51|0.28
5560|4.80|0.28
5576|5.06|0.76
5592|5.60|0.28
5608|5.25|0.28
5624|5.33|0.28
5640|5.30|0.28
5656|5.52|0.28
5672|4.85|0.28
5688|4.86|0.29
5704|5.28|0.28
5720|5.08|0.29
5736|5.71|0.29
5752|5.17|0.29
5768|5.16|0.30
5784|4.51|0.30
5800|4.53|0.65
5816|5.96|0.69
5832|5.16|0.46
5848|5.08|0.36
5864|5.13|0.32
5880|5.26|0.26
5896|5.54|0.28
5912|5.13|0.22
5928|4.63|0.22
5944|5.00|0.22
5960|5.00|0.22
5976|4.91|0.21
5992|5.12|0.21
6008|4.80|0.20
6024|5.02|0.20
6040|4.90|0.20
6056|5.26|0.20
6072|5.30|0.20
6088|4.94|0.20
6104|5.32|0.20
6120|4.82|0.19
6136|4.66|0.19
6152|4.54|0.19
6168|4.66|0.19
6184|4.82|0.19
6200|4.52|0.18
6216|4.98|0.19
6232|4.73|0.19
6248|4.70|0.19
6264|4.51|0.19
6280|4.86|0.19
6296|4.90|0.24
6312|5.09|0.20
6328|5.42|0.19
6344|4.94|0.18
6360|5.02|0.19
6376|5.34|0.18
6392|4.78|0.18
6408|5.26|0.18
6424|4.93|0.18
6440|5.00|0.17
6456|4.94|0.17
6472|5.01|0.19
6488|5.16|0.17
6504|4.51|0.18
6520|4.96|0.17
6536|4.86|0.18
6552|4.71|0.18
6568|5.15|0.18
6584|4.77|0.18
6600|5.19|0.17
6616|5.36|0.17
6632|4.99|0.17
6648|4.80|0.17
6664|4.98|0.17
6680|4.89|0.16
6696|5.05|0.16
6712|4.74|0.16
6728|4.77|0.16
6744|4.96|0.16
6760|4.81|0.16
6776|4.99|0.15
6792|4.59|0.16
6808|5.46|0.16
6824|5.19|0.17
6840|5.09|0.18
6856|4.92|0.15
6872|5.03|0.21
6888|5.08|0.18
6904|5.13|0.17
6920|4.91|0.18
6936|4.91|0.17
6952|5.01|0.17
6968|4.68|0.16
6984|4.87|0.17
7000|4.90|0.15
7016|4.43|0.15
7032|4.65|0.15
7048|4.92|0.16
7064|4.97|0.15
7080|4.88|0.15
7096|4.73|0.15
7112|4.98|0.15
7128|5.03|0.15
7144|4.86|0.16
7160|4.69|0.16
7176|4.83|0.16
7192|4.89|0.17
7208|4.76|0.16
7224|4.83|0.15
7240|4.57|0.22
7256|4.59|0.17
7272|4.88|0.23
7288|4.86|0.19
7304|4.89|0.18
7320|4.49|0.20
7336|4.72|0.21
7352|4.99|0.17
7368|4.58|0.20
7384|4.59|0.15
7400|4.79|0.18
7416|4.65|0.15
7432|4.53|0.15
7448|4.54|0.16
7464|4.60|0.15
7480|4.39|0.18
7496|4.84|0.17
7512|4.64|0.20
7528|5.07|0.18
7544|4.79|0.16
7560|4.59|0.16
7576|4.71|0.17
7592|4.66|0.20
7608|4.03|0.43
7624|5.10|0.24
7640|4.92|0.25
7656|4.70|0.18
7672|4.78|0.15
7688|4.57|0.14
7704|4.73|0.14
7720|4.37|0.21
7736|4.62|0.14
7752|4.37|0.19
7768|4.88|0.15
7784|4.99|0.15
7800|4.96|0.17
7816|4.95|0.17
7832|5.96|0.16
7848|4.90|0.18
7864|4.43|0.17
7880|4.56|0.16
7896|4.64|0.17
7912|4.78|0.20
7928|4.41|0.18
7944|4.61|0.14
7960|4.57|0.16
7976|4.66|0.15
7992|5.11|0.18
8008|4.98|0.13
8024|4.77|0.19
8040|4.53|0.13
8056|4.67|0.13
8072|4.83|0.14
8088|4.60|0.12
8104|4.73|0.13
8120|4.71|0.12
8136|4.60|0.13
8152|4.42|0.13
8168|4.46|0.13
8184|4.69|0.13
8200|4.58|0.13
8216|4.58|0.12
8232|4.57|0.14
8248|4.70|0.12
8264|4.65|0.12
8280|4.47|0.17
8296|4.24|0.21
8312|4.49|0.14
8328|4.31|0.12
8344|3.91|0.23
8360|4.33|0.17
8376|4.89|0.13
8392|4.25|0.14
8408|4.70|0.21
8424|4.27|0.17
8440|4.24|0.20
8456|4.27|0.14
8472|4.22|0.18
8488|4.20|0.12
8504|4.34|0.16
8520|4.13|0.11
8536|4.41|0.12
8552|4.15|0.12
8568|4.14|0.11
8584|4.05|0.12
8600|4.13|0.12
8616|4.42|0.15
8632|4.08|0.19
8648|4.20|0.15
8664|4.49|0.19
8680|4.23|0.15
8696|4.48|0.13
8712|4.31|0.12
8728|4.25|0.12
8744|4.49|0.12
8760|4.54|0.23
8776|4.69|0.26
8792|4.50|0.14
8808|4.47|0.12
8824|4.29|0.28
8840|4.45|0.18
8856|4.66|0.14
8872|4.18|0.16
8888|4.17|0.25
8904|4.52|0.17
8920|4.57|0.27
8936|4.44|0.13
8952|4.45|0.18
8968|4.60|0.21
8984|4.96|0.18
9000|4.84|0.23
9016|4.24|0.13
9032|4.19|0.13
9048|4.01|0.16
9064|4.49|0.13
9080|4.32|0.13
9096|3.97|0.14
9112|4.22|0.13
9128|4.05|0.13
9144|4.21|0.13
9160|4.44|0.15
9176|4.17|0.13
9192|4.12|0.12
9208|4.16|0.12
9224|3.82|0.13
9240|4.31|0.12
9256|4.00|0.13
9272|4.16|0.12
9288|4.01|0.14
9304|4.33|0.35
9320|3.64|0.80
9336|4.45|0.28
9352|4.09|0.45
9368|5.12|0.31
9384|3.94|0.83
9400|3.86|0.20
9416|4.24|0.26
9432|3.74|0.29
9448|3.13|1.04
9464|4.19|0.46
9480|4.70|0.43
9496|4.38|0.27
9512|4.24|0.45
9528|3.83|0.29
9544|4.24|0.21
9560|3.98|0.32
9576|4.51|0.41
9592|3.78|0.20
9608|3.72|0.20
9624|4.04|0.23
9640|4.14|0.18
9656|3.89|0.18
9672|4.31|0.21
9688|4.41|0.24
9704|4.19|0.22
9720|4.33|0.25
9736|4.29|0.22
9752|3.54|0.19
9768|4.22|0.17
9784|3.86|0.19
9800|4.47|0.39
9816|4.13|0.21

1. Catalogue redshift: 0.189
